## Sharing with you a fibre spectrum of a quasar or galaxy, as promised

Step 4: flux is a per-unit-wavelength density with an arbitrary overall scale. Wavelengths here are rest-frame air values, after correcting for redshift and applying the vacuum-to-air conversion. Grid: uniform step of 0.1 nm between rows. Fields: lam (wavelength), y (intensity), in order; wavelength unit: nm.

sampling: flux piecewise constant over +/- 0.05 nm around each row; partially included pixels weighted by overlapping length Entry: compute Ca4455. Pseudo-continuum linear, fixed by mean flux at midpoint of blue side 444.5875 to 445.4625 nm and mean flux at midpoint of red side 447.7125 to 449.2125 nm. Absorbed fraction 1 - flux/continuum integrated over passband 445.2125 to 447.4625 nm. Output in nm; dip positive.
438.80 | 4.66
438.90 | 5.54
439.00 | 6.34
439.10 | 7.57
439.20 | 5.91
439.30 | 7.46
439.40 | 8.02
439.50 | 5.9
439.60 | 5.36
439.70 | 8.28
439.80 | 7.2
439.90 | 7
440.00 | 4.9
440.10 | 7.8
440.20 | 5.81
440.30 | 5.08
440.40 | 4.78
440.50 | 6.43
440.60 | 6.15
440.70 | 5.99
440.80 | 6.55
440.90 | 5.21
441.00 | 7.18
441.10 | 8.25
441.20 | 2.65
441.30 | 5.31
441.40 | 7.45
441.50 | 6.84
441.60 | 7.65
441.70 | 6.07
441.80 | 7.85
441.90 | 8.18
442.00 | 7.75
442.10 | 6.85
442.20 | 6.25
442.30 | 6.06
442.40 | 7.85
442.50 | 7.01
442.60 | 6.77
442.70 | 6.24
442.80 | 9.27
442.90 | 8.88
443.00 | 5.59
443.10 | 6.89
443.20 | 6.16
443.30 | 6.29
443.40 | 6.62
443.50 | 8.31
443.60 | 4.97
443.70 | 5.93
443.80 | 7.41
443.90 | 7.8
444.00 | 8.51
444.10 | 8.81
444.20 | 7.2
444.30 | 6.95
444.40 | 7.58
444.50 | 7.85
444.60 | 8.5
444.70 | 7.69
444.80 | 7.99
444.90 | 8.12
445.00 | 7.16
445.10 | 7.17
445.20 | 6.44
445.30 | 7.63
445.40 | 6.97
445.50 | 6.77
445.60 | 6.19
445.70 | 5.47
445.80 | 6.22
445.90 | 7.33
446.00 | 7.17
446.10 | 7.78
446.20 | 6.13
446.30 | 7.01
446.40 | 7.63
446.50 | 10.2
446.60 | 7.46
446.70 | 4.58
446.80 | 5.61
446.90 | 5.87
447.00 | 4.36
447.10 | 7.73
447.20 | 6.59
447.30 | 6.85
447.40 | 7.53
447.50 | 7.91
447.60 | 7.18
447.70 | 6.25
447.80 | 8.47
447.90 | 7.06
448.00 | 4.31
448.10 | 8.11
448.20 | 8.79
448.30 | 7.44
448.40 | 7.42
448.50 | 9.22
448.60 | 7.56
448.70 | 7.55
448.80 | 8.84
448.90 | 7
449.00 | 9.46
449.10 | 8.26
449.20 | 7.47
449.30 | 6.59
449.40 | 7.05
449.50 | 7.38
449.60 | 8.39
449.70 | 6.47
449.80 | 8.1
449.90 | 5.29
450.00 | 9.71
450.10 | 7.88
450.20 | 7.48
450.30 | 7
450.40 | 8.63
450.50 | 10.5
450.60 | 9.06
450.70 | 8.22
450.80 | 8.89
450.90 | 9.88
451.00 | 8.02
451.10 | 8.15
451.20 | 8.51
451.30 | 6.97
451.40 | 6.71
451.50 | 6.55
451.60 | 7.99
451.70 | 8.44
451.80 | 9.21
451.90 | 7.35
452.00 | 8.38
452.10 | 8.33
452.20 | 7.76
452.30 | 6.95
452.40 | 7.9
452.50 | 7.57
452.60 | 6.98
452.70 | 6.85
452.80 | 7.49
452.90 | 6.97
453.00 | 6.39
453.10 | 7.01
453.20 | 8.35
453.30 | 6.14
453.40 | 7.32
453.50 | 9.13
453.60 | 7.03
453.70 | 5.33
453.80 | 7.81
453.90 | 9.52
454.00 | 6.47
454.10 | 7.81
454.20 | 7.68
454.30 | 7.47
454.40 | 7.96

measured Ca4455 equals 0.24 nm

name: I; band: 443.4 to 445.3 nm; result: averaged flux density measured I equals 7.45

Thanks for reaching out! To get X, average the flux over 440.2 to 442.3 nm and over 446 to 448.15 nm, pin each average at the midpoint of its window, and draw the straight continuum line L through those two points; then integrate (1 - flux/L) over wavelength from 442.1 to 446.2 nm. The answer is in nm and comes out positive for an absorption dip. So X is -0.30 nm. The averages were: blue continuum 6.4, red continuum 6.89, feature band 7.13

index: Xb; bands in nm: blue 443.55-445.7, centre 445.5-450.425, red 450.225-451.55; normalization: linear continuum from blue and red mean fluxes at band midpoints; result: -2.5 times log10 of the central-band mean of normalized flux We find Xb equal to 0.08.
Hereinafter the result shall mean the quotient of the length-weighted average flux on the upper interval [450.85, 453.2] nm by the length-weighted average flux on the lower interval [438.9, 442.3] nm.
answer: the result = 1.2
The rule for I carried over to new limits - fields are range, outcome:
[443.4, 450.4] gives 7.3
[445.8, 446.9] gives 7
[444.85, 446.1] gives 6.92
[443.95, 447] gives 7.15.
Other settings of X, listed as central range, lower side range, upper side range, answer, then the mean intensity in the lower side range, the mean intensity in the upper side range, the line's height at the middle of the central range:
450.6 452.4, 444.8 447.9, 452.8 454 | -0.20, 6.95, 7.33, 7.23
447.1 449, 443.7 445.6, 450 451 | 0.15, 7.51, 8.64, 8.17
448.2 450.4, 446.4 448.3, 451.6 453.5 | -0.17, 6.97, 7.58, 7.2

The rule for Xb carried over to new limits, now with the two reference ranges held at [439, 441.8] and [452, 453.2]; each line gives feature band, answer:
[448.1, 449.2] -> -0.150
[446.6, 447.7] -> 0.080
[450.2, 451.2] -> -0.192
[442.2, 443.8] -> -0.037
